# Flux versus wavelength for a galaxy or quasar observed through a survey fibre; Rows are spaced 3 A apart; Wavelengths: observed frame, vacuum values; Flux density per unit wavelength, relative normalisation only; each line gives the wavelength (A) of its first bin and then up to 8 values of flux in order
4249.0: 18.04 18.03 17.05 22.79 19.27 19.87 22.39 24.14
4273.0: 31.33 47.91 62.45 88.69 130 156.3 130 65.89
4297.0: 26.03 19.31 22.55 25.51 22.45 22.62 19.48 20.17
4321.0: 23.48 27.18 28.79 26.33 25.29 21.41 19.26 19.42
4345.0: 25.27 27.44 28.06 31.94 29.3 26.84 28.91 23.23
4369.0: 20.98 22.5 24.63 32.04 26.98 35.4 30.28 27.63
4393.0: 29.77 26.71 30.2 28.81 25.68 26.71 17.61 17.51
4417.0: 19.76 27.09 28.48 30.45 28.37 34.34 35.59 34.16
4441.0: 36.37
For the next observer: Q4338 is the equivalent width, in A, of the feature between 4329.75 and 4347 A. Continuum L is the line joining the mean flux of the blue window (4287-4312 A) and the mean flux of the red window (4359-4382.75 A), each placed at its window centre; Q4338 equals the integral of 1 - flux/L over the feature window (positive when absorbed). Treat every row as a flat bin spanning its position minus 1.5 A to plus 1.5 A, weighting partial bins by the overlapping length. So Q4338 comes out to 7.2 A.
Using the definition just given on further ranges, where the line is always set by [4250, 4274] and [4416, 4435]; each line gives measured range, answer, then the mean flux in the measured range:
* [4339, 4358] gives -0.56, 26.2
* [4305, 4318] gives 0.90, 22.1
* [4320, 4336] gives -0.86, 25.8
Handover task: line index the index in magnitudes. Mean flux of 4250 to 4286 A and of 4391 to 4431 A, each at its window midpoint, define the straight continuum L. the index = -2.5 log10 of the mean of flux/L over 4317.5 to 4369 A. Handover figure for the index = 0.28 mag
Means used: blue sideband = 40.4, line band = 25.4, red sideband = 26.1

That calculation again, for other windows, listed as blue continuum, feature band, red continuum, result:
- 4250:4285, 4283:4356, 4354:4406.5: -0.18 mag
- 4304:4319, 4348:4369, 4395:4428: -0.16 mag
